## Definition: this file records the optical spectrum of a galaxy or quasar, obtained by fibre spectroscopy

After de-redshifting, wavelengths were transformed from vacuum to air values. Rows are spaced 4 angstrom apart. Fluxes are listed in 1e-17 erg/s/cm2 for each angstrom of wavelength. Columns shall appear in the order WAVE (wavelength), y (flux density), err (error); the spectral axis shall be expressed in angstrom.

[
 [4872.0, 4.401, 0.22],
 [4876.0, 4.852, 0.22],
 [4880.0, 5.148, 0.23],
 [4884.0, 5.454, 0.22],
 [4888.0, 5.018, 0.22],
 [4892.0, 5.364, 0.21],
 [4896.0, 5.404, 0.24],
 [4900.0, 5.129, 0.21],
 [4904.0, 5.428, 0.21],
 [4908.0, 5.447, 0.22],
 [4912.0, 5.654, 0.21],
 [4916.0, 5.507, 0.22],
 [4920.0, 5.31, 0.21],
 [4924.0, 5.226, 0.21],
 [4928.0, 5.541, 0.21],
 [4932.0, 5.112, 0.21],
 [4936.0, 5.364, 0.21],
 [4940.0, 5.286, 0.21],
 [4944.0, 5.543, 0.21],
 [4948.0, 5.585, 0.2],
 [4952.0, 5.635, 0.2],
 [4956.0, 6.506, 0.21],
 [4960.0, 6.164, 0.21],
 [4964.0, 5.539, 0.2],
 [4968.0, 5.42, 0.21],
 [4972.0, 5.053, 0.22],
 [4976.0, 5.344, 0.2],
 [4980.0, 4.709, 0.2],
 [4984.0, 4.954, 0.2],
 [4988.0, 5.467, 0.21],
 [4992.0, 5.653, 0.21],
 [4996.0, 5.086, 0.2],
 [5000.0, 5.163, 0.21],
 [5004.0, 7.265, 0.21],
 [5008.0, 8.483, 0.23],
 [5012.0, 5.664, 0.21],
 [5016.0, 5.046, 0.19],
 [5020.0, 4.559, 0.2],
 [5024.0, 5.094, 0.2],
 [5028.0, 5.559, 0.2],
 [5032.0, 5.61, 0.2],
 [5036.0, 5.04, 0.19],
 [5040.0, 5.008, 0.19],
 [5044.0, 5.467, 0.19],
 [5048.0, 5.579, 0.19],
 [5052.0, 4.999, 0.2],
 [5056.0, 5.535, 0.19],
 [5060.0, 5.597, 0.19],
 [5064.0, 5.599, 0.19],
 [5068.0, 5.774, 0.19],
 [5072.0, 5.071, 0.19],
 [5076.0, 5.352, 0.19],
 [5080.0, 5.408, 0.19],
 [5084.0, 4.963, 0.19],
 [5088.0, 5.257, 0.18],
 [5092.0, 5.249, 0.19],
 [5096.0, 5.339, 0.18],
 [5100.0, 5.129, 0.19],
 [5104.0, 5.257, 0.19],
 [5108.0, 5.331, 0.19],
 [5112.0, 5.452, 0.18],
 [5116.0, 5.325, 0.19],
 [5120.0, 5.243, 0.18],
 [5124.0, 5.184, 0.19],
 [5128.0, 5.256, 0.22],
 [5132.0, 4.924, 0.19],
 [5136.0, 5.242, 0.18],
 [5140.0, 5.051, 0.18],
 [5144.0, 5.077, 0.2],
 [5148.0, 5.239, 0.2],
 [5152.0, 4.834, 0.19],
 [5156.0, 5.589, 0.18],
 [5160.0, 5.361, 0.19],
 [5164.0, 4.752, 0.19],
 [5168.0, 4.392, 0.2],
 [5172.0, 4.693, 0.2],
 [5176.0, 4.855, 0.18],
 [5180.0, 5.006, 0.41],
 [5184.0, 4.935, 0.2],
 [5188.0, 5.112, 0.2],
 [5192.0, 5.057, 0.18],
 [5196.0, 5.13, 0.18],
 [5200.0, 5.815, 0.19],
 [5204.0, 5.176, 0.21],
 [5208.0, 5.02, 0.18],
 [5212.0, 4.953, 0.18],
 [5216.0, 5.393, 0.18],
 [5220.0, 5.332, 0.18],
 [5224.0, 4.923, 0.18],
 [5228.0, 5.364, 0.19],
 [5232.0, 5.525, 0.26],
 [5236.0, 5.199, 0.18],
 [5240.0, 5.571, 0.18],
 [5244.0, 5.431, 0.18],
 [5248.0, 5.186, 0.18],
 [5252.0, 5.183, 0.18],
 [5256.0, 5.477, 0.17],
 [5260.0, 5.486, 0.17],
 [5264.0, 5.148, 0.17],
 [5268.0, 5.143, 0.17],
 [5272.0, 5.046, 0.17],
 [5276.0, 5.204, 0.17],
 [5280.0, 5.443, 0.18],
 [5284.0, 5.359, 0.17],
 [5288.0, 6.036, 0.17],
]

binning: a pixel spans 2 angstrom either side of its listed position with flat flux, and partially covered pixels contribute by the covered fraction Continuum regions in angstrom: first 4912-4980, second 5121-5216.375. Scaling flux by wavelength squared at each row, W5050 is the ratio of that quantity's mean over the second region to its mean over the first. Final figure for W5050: 1.0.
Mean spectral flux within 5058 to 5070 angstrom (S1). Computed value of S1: 5.66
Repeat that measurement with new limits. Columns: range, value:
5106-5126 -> 5.31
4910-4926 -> 5.42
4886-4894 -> 5.19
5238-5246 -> 5.5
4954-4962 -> 6.33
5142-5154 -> 5.05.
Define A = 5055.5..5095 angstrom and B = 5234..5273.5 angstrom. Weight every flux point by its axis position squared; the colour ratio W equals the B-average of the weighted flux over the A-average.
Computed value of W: 1.05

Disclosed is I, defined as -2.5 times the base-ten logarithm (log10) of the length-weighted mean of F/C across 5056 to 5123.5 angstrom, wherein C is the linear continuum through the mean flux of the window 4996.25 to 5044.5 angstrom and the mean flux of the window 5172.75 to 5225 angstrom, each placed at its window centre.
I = 0.02 mag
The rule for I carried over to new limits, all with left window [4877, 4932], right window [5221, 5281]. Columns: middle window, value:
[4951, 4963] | -0.15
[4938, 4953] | -0.03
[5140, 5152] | 0.05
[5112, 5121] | 0.00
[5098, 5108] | 0.02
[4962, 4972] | -0.01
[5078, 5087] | 0.02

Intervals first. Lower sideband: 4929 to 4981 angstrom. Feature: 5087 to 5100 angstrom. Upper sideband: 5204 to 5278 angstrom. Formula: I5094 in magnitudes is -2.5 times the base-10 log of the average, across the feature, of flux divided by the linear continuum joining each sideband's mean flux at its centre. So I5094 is 0.02 mag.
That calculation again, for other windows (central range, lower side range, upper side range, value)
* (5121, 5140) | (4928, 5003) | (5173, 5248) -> 0.03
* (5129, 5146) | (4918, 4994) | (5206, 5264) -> 0.05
